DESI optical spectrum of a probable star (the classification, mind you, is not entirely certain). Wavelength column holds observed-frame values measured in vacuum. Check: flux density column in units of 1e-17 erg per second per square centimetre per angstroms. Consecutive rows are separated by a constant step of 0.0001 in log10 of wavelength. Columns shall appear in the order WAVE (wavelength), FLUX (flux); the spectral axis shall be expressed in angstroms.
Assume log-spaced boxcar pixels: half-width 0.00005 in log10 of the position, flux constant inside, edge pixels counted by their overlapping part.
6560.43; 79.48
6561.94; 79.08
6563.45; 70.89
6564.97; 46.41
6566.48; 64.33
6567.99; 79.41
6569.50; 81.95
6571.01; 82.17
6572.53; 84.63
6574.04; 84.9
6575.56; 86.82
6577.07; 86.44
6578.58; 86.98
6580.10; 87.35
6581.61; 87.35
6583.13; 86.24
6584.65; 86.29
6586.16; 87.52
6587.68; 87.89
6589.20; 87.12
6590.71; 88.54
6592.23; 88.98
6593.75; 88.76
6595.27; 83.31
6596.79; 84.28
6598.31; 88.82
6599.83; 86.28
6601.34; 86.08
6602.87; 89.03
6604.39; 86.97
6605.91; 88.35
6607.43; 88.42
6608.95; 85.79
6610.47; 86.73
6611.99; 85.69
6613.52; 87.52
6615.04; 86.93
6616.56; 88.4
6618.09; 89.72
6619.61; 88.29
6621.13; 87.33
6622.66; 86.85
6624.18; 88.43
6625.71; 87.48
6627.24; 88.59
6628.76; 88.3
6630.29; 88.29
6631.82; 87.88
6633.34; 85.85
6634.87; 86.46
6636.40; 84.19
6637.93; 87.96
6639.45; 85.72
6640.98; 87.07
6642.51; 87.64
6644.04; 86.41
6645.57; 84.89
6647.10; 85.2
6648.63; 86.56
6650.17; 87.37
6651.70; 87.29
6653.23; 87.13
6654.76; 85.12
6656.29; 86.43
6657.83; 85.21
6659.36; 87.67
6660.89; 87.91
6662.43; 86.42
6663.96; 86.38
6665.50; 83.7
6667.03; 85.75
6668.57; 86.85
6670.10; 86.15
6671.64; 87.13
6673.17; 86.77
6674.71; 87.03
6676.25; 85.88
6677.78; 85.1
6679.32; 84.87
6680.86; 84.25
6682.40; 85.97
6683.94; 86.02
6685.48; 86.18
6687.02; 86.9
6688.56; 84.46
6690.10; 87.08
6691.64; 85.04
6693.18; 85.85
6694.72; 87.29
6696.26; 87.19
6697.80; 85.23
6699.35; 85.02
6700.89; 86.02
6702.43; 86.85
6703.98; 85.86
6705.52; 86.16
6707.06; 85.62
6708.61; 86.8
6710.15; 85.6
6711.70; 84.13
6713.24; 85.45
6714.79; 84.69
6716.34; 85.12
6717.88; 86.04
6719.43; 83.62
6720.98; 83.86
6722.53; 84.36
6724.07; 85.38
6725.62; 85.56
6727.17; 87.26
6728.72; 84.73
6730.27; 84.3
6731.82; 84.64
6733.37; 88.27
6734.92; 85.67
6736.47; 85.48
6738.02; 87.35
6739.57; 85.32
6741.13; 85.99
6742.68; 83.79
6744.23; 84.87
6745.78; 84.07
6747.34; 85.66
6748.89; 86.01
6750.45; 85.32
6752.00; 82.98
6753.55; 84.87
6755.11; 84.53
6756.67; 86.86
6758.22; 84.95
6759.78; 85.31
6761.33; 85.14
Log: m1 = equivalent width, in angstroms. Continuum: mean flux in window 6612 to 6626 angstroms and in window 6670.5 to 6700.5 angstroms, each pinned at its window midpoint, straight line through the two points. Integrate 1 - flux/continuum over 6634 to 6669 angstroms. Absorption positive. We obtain 0.2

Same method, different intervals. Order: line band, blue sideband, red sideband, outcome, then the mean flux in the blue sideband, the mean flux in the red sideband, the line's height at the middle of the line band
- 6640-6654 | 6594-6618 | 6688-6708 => -0.01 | 87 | 86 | 86.5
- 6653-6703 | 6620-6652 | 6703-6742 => 0.09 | 86.9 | 85.5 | 86.2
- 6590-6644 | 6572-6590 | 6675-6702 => -0.55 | 86.7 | 85.8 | 86.4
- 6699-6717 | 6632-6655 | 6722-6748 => 0.03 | 86.4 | 85.5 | 85.7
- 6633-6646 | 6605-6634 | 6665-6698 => 0.12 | 87.6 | 86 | 87.1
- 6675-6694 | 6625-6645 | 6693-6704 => 0.15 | 87.1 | 86.2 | 86.4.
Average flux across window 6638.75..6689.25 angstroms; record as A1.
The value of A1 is 86.2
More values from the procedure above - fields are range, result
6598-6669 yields 87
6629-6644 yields 86.8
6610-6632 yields 87.7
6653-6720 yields 85.9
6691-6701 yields 86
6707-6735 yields 85.3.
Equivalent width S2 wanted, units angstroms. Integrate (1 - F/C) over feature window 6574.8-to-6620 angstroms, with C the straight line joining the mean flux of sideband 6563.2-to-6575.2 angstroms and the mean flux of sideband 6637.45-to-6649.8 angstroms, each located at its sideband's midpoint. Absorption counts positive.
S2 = -4.59 angstroms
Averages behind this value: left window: 74.8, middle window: 87.2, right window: 86.4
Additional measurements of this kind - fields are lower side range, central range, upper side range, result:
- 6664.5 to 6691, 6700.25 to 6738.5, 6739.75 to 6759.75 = -0.1 angstroms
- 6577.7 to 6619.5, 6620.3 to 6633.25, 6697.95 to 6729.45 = -0.1 angstroms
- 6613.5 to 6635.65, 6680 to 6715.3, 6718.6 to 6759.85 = 0.1 angstroms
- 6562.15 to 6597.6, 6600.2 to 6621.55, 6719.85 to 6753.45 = -1.1 angstroms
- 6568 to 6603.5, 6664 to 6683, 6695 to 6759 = 0.0 angstroms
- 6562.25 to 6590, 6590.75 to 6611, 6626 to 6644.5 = -0.8 angstroms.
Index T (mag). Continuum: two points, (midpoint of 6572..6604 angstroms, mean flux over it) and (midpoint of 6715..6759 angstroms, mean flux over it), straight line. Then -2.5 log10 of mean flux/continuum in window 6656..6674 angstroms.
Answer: 0.00 mag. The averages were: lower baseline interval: 86.9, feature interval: 86.4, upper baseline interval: 85.2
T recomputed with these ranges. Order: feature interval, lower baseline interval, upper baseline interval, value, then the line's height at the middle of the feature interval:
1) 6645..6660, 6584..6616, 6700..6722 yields 0.001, 86.3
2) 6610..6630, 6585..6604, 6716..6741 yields -0.011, 86.9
